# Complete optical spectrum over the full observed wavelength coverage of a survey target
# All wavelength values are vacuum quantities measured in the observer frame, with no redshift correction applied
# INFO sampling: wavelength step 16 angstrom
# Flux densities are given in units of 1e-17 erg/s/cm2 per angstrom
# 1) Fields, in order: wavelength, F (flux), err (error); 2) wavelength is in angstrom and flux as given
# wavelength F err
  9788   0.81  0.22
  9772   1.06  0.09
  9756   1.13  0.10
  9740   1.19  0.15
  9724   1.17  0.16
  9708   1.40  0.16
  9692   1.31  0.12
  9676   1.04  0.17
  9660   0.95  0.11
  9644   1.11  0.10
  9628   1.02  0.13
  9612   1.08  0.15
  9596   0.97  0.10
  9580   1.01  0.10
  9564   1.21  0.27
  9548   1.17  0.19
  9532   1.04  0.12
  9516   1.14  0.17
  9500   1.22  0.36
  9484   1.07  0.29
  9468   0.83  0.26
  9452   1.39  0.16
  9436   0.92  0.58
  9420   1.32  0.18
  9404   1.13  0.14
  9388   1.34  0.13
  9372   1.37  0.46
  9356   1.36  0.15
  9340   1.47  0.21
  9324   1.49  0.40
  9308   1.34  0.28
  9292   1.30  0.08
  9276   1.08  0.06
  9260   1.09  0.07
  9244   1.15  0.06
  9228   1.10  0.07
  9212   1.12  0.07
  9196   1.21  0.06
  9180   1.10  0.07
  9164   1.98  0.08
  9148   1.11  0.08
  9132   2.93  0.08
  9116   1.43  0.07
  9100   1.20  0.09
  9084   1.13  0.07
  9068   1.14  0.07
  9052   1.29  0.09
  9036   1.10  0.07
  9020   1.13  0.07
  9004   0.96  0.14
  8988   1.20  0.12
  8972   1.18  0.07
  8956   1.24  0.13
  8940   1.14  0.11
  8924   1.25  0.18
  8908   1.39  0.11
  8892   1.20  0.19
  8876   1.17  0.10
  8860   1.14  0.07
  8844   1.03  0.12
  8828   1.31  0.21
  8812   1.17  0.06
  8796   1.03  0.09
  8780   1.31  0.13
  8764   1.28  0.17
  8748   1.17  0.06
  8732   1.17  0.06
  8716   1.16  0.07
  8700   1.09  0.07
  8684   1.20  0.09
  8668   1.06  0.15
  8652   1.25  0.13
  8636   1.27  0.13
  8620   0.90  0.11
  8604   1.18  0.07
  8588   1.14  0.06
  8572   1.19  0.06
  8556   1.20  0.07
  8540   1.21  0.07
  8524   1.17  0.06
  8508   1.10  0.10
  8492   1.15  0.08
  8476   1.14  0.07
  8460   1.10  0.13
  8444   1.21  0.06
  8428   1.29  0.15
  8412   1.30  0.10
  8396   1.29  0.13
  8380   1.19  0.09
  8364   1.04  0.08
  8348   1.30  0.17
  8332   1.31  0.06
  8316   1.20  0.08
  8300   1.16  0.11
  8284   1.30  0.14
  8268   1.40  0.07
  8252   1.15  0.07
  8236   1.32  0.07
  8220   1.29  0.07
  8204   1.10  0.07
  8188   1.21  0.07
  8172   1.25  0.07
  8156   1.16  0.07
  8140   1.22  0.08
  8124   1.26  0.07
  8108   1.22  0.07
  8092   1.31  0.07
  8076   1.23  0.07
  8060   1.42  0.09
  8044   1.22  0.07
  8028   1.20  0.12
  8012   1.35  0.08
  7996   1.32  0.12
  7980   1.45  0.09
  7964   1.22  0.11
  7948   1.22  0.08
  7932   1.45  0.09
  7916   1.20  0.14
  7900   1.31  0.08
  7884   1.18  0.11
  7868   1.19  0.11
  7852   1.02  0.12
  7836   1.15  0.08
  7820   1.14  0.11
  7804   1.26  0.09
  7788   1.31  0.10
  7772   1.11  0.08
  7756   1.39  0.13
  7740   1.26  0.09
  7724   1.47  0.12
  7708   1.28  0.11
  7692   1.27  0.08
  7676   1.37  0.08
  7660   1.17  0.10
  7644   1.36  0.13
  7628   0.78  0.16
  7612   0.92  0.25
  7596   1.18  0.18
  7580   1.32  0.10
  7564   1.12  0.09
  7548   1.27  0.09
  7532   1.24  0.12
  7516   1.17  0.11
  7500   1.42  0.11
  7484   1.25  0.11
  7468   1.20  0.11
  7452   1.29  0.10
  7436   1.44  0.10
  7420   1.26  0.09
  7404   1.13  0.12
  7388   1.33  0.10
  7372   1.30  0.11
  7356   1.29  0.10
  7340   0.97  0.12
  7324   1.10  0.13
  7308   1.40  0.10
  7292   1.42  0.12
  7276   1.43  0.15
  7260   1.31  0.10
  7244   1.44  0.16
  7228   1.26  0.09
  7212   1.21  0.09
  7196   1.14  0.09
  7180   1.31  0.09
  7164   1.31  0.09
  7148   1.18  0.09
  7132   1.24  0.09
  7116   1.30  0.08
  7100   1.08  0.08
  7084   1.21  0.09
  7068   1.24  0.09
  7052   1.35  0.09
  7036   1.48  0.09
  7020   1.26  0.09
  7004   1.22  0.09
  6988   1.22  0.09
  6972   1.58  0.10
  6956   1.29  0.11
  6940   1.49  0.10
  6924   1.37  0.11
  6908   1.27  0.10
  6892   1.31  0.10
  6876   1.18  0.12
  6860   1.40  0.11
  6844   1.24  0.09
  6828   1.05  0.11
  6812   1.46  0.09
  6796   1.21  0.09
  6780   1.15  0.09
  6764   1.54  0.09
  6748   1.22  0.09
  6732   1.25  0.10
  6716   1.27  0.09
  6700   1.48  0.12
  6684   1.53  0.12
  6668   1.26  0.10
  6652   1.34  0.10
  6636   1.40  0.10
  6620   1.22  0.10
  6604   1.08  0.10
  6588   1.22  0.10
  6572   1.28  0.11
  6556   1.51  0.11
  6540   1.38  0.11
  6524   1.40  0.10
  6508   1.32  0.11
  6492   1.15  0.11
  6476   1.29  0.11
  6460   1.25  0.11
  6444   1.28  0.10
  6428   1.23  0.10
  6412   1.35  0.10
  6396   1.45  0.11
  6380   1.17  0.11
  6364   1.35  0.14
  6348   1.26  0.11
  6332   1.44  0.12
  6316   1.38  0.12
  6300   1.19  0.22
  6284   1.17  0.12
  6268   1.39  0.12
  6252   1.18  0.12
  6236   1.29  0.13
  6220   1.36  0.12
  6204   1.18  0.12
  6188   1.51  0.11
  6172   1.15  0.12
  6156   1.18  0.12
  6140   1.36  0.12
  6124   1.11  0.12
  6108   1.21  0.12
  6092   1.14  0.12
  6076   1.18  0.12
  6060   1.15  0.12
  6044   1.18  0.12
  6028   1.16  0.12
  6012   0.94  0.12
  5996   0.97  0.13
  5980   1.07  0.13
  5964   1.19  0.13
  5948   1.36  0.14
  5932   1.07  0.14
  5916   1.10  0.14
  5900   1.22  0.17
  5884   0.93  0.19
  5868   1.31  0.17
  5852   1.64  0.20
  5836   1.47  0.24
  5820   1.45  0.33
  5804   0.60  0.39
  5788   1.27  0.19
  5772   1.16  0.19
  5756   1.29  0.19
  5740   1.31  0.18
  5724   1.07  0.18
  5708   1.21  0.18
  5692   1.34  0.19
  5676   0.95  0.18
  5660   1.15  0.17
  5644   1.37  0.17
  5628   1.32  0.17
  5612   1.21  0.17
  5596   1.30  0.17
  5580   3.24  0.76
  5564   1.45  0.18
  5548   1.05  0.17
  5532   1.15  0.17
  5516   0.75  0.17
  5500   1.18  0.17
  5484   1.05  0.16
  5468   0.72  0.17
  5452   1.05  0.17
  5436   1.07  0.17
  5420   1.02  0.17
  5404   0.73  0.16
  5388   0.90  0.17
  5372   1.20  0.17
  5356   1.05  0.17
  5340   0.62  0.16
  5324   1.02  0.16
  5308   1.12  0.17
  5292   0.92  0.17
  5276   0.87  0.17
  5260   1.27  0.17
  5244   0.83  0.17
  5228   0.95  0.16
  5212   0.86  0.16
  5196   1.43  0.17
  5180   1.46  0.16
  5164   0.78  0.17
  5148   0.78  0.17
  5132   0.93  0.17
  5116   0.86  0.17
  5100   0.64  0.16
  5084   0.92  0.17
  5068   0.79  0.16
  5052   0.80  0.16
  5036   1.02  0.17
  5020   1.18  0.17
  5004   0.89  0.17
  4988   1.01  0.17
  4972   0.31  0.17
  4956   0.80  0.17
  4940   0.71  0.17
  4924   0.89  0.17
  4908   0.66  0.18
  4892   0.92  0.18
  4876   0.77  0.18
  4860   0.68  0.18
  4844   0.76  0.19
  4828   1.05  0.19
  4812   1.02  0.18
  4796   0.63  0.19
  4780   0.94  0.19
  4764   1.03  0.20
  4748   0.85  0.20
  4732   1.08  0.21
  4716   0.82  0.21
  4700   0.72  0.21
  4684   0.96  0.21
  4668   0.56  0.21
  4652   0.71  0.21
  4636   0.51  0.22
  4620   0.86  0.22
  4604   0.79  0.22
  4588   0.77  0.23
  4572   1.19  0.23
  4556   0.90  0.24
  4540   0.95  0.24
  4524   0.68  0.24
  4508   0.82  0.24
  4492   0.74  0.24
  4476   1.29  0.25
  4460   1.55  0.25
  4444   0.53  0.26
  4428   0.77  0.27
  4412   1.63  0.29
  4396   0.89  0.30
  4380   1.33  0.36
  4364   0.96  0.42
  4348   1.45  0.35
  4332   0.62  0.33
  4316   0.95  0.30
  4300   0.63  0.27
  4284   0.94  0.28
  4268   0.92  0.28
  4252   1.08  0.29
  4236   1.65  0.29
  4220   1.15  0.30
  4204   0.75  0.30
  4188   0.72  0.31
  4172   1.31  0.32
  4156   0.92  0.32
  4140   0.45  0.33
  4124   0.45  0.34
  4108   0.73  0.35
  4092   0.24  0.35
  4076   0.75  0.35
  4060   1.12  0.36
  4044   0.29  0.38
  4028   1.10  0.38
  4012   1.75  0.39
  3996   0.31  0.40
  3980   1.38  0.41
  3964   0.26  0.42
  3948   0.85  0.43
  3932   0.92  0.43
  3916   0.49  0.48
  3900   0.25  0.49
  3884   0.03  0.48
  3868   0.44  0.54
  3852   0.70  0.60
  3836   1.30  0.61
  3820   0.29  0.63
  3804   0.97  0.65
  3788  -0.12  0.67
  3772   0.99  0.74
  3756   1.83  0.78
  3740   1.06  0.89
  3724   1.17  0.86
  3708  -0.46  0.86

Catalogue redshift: 0.39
